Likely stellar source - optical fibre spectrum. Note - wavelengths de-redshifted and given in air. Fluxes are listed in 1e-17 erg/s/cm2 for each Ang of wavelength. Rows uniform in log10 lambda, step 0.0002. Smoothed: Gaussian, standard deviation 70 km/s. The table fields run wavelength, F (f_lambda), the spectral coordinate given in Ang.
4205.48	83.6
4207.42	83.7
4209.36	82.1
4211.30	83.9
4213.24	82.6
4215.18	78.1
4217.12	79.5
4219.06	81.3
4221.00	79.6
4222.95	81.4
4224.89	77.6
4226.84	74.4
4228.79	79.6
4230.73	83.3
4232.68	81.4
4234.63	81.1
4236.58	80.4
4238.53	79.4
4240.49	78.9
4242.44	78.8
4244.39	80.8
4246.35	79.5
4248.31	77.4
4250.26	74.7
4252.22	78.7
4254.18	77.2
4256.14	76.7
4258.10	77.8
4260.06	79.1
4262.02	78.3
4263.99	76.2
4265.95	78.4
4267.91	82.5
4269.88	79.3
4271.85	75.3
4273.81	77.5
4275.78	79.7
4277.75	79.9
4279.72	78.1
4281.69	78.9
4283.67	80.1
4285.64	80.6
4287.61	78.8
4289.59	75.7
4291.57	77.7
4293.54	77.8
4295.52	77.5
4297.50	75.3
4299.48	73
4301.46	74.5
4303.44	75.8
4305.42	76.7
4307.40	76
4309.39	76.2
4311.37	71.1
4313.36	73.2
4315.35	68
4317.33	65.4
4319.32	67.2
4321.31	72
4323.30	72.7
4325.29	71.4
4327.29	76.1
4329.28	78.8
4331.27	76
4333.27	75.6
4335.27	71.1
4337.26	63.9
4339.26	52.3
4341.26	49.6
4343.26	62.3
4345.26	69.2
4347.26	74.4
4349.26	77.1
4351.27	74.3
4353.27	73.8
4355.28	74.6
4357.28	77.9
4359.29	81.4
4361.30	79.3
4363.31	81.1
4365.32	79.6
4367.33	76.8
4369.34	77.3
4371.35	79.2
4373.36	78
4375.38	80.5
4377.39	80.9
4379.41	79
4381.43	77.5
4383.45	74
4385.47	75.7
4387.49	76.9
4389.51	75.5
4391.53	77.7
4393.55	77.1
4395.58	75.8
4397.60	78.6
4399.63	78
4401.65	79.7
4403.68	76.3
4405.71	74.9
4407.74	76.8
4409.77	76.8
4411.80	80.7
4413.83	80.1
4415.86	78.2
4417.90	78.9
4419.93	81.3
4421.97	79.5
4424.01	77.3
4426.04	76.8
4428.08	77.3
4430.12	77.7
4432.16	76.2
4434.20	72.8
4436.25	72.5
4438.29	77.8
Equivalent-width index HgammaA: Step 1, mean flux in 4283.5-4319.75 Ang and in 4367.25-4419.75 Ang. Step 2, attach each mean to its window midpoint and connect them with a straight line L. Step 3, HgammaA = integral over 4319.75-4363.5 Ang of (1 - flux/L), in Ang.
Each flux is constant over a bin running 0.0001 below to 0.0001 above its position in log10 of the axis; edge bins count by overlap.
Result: 2.46 Ang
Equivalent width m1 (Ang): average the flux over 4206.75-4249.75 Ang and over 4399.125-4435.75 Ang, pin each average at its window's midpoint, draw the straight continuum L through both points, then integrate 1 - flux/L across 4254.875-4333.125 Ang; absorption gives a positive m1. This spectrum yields 3.2 Ang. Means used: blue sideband 80.1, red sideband 77.7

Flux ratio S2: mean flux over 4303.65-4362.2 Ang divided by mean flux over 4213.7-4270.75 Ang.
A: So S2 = 0.91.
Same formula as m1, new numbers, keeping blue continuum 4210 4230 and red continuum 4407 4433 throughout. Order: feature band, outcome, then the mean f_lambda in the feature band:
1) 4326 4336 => 0.44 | 75.5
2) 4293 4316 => 1.34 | 74.6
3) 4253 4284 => 0.44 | 78.4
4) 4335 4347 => 2.64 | 61.6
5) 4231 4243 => -0.07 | 80.2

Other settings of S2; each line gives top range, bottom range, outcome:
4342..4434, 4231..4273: 0.98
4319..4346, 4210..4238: 0.85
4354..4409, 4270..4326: 1.03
